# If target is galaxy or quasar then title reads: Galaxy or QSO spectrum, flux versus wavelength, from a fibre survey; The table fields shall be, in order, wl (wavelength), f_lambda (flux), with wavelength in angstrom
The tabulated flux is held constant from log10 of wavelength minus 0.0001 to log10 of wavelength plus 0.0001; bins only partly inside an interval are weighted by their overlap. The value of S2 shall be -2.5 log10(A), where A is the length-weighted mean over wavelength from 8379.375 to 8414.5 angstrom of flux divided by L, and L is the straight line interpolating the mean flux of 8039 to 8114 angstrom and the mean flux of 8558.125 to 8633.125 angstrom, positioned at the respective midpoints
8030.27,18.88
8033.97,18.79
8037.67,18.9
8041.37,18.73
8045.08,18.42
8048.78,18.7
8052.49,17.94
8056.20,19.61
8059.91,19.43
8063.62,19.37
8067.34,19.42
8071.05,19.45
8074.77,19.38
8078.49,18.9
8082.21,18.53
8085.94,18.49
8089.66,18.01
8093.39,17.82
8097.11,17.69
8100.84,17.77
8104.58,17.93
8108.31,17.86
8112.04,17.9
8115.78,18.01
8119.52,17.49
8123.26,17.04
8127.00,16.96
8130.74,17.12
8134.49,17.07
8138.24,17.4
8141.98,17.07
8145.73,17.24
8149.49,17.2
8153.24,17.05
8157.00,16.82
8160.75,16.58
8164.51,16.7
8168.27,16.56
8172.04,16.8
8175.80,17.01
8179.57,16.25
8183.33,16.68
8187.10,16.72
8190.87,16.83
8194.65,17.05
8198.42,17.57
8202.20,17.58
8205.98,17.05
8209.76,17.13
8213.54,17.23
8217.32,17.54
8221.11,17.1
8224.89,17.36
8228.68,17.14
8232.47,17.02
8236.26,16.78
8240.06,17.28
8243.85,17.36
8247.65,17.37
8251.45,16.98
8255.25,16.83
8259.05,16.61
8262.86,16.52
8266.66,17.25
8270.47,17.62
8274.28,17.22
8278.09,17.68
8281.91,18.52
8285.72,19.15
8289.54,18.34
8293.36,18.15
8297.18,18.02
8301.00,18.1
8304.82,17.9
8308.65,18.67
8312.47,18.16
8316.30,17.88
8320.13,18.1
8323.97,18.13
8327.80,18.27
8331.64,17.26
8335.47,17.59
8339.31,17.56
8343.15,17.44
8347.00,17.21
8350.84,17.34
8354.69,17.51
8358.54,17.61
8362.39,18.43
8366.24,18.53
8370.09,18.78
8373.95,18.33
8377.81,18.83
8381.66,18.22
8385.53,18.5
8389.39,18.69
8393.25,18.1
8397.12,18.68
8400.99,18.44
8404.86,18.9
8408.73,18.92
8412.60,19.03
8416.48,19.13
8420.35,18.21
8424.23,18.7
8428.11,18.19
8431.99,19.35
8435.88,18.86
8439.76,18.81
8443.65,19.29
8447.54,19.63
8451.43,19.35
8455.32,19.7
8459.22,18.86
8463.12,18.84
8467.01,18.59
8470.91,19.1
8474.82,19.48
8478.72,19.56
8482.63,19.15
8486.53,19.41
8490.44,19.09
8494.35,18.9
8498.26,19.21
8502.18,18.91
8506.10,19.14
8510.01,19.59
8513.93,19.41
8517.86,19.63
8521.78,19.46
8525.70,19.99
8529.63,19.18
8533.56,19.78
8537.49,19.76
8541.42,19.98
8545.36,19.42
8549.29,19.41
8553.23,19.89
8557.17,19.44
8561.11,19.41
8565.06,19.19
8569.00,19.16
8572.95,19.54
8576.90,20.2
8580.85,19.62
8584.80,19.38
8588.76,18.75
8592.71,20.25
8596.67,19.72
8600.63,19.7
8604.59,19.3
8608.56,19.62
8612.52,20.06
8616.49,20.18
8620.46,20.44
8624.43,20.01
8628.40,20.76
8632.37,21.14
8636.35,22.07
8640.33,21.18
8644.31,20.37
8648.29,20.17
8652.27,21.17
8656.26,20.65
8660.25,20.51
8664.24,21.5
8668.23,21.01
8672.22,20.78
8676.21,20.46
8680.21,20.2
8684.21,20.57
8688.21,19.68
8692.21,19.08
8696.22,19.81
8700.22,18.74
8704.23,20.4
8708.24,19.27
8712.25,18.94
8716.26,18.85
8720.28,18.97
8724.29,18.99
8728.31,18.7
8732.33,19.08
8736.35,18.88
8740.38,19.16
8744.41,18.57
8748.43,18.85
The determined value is 0.04 mag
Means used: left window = 18.6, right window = 19.8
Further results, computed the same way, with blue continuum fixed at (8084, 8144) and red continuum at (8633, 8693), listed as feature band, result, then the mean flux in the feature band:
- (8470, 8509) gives 0.03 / 19.2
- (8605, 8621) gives 0.02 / 20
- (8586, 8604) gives 0.04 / 19.6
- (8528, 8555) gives 0.02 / 19.6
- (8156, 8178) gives 0.07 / 16.7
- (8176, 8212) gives 0.07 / 17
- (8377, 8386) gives 0.04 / 18.5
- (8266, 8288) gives 0.03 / 17.9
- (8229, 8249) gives 0.07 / 17.2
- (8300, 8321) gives 0.03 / 18.1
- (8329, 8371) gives 0.07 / 17.7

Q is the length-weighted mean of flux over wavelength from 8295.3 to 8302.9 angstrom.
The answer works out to 18.1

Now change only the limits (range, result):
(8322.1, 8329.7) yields 18.2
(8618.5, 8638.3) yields 20.9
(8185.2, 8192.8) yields 16.8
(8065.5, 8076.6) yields 19.4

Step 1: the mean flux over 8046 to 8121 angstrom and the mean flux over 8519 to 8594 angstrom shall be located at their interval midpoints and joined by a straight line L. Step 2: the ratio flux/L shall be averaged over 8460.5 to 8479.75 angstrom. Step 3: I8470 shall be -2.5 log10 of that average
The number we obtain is 0.02 mag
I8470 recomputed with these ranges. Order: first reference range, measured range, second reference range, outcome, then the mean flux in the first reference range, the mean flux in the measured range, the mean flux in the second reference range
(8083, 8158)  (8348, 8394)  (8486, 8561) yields 0.03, 17.5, 18.2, 19.5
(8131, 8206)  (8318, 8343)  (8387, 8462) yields 0.02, 17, 17.8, 18.9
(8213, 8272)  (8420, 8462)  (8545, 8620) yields -0.03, 17.1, 19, 19.6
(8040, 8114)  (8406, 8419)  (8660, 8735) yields 0.01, 18.6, 19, 19.7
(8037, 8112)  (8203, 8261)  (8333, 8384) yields 0.07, 18.6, 17.1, 17.9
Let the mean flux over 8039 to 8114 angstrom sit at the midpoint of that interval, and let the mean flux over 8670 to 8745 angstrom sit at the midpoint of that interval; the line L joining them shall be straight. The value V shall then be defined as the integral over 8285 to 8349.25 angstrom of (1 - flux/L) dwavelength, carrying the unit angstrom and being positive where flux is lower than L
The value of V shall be 3.2 angstrom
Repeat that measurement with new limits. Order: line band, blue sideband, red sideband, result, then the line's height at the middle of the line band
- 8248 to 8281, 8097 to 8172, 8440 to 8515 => 1.6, 18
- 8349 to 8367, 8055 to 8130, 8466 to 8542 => 1.1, 19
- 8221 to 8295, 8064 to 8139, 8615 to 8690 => 5.4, 18.8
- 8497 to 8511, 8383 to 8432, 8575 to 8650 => 0.1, 19.4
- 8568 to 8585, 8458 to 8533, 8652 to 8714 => 0.0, 19.6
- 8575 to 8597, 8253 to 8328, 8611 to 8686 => 0.6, 20.2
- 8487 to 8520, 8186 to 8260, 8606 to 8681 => 0.4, 19.5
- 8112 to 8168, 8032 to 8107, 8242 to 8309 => 3.6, 18.3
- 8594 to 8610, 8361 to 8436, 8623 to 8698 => 0.4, 20.2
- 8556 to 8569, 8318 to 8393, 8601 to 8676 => 0.4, 19.9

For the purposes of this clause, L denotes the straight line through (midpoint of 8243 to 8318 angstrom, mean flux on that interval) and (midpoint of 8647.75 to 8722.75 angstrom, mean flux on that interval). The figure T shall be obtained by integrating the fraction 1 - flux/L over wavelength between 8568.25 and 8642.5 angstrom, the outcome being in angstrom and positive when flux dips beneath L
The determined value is -1.9 angstrom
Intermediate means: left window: 17.7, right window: 20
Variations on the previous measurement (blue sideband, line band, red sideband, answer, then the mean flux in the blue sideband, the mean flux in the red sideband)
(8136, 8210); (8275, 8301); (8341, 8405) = -0.85 angstrom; 17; 18.2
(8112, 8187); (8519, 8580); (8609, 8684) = 1.15 angstrom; 17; 20.7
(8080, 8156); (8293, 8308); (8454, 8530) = 0.26 angstrom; 17.6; 19.3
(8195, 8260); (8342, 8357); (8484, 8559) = 0.62 angstrom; 17.2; 19.5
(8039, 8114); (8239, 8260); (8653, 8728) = 2.06 angstrom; 18.6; 19.9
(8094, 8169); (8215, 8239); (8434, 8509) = 0.88 angstrom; 17.3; 19.2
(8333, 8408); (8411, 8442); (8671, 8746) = -0.72 angstrom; 18.1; 19.4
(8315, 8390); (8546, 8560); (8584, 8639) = 0.07 angstrom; 18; 20.1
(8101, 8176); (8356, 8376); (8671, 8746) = -0.25 angstrom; 17.2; 19.4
